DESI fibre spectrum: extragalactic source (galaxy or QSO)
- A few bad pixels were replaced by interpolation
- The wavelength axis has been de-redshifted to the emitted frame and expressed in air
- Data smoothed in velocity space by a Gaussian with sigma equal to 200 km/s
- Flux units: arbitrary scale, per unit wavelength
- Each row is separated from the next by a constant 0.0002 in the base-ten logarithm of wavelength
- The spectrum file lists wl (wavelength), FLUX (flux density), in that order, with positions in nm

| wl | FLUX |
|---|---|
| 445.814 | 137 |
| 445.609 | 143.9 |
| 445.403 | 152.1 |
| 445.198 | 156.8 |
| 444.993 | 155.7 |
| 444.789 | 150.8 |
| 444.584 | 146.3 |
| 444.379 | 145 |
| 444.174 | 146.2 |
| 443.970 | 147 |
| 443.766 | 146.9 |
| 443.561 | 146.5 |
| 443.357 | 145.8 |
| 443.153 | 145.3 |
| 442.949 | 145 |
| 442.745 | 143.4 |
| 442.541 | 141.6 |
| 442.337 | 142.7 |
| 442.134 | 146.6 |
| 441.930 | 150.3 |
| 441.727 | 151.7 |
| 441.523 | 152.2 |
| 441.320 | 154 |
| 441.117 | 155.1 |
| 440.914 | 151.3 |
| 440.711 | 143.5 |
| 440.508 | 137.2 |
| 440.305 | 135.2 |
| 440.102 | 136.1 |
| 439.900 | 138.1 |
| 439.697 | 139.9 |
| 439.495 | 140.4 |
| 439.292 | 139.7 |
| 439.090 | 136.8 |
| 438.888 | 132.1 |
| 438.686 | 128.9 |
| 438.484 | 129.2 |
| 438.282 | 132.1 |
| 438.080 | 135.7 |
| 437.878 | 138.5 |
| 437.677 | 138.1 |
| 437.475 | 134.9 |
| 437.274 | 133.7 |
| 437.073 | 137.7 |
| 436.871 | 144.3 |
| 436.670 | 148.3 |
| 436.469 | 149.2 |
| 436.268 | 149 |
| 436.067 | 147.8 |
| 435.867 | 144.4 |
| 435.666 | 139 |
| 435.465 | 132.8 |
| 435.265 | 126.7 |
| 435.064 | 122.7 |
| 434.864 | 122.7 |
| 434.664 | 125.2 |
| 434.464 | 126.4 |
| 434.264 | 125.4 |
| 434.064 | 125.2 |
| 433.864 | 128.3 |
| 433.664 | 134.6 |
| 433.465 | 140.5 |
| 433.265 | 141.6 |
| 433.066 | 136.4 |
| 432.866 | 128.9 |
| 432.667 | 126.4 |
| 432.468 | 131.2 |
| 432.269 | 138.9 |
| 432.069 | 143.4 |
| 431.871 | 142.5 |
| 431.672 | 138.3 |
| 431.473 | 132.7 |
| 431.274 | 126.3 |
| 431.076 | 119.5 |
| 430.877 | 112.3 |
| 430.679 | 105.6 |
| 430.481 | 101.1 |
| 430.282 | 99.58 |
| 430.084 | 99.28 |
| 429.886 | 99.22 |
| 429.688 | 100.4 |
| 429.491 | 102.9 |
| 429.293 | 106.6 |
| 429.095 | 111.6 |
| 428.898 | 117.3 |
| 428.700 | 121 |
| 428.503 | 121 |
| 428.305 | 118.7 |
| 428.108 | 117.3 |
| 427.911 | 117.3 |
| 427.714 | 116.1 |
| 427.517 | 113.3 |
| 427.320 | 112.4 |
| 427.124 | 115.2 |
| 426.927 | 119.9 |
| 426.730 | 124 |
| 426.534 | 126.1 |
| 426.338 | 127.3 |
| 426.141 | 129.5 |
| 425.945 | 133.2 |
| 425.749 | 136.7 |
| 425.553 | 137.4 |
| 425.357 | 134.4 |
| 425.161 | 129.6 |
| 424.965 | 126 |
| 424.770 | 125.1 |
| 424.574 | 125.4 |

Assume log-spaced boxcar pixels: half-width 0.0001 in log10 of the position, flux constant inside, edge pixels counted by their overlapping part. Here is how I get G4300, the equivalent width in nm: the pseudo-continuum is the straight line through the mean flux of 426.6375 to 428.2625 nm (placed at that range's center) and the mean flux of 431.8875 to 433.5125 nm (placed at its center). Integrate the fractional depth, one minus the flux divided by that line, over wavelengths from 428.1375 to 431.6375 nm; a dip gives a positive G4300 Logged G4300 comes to 0.381 nm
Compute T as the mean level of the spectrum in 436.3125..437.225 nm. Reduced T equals 144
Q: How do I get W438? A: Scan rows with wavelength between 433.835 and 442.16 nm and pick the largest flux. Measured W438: 155.1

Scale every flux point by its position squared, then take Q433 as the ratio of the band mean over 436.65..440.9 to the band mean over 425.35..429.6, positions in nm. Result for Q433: 1.20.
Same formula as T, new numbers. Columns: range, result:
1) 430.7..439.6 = 134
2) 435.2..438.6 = 139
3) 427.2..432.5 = 117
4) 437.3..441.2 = 138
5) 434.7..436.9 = 138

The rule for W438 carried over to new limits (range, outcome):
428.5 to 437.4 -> 149.2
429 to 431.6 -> 132.7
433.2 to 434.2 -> 141.6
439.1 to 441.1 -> 151.3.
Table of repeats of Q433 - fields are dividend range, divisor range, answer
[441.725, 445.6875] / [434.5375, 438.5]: 1.11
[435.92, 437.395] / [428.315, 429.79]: 1.33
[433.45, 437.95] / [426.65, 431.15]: 1.25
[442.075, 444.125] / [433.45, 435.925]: 1.16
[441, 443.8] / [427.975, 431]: 1.44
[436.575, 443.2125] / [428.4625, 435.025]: 1.20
